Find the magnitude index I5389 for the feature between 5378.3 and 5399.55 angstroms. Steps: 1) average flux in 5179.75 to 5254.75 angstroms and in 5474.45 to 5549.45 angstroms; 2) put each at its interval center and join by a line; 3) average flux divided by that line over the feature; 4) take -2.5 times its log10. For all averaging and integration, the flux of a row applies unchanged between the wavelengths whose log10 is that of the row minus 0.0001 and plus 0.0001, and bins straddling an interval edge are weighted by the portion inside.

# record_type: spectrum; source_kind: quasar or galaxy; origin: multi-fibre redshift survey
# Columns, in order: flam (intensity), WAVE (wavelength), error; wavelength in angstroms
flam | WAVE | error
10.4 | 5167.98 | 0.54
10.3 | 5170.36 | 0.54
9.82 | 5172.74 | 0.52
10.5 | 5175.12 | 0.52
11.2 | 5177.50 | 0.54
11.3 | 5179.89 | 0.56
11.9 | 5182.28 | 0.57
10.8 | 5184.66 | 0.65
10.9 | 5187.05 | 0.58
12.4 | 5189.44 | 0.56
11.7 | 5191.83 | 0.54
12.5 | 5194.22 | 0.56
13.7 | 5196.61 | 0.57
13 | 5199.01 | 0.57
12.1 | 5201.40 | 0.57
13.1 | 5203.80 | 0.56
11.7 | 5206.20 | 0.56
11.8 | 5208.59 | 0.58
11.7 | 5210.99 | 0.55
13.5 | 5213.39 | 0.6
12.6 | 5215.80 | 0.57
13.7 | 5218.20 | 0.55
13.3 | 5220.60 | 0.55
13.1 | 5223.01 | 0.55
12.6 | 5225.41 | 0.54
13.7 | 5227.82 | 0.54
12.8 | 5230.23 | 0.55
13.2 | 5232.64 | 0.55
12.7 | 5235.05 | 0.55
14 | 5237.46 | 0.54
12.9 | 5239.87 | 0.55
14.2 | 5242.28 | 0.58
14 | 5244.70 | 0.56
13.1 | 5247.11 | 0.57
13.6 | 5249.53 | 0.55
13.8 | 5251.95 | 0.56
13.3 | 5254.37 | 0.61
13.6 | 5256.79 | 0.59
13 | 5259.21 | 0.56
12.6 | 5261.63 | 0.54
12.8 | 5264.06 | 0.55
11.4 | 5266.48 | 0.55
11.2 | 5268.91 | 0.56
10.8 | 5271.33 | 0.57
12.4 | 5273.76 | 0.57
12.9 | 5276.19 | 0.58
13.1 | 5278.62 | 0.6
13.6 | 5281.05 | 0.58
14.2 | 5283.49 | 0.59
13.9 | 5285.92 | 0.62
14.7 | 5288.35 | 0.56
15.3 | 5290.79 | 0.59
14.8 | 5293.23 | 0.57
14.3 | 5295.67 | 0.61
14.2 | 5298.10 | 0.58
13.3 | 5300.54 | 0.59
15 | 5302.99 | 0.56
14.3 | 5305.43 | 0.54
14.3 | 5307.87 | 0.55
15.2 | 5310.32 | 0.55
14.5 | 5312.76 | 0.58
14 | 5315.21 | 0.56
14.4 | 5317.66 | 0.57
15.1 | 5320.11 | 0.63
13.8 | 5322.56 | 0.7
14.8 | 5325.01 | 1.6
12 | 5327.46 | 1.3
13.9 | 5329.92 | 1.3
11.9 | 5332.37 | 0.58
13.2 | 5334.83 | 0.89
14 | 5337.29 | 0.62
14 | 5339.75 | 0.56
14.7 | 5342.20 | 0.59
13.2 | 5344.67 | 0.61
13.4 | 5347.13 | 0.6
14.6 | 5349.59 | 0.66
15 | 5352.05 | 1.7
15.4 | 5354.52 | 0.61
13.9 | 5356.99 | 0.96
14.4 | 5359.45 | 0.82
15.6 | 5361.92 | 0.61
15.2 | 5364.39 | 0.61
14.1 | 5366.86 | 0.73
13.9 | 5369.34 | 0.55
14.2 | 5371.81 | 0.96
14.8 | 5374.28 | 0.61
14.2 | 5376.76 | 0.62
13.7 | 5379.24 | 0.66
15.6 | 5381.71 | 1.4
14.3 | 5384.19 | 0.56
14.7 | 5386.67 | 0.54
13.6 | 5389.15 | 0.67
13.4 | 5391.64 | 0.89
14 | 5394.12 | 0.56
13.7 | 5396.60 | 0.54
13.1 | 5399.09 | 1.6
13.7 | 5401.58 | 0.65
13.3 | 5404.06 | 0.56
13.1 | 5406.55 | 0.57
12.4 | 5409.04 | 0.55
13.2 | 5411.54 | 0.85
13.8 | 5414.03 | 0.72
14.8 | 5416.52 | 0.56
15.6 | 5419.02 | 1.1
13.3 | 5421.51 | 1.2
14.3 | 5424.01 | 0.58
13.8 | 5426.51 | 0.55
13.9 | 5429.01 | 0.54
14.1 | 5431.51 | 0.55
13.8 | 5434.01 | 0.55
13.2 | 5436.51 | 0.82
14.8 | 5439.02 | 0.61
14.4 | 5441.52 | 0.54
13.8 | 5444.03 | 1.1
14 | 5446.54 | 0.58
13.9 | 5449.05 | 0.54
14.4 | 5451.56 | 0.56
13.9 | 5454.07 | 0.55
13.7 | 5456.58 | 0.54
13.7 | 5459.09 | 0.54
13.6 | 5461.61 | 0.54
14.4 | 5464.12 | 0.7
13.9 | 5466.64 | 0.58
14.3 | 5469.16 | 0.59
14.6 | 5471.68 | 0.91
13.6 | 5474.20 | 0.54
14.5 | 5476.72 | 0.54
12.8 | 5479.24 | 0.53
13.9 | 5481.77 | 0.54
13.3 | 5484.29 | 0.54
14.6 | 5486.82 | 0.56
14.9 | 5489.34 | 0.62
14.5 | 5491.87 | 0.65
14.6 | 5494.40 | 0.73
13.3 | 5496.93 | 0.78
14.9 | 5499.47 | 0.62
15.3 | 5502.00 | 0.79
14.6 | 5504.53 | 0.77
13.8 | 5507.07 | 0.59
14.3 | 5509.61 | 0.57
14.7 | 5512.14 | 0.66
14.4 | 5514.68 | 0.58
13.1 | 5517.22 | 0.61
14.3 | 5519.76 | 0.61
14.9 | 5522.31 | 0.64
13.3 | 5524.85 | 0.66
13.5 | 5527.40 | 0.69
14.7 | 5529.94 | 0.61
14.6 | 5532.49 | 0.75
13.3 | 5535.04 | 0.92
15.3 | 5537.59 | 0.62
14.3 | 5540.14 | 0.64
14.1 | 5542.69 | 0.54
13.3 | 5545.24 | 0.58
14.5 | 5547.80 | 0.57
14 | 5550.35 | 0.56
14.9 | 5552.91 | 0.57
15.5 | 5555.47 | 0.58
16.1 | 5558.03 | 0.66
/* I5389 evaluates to -0.04 mag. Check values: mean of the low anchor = 12.8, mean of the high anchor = 14.2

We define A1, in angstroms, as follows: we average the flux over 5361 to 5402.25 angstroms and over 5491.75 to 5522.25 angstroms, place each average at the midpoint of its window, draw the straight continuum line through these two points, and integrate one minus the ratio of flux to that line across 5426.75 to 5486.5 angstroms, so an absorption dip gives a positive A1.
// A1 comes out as 1.4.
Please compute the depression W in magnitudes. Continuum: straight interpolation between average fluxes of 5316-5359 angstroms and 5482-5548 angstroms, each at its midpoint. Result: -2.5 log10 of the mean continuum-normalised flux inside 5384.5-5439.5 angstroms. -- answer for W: 0.02 mag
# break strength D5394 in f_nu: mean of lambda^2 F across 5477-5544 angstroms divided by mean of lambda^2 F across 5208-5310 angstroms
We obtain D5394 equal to 1.2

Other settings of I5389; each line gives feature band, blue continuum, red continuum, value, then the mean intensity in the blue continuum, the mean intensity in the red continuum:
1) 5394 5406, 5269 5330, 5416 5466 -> 0.04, 13.9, 14.1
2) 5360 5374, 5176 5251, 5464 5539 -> -0.09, 12.7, 14.2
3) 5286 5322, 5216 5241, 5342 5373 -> -0.05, 13.2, 14.4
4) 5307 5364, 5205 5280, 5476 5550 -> -0.07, 12.9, 14.2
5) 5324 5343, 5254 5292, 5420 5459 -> -0.01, 13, 14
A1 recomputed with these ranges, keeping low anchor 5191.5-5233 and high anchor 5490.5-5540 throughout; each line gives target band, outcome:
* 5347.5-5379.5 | -2.37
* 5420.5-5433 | -0.04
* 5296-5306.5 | -0.78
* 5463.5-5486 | 0.26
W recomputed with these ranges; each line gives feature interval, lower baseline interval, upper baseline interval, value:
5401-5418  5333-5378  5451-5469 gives 0.049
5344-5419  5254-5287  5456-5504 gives -0.049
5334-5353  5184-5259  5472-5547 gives -0.046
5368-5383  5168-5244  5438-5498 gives -0.074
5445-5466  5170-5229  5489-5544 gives -0.005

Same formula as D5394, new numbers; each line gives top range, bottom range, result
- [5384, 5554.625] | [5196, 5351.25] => 1.12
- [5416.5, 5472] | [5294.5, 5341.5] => 1.05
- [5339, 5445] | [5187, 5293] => 1.15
